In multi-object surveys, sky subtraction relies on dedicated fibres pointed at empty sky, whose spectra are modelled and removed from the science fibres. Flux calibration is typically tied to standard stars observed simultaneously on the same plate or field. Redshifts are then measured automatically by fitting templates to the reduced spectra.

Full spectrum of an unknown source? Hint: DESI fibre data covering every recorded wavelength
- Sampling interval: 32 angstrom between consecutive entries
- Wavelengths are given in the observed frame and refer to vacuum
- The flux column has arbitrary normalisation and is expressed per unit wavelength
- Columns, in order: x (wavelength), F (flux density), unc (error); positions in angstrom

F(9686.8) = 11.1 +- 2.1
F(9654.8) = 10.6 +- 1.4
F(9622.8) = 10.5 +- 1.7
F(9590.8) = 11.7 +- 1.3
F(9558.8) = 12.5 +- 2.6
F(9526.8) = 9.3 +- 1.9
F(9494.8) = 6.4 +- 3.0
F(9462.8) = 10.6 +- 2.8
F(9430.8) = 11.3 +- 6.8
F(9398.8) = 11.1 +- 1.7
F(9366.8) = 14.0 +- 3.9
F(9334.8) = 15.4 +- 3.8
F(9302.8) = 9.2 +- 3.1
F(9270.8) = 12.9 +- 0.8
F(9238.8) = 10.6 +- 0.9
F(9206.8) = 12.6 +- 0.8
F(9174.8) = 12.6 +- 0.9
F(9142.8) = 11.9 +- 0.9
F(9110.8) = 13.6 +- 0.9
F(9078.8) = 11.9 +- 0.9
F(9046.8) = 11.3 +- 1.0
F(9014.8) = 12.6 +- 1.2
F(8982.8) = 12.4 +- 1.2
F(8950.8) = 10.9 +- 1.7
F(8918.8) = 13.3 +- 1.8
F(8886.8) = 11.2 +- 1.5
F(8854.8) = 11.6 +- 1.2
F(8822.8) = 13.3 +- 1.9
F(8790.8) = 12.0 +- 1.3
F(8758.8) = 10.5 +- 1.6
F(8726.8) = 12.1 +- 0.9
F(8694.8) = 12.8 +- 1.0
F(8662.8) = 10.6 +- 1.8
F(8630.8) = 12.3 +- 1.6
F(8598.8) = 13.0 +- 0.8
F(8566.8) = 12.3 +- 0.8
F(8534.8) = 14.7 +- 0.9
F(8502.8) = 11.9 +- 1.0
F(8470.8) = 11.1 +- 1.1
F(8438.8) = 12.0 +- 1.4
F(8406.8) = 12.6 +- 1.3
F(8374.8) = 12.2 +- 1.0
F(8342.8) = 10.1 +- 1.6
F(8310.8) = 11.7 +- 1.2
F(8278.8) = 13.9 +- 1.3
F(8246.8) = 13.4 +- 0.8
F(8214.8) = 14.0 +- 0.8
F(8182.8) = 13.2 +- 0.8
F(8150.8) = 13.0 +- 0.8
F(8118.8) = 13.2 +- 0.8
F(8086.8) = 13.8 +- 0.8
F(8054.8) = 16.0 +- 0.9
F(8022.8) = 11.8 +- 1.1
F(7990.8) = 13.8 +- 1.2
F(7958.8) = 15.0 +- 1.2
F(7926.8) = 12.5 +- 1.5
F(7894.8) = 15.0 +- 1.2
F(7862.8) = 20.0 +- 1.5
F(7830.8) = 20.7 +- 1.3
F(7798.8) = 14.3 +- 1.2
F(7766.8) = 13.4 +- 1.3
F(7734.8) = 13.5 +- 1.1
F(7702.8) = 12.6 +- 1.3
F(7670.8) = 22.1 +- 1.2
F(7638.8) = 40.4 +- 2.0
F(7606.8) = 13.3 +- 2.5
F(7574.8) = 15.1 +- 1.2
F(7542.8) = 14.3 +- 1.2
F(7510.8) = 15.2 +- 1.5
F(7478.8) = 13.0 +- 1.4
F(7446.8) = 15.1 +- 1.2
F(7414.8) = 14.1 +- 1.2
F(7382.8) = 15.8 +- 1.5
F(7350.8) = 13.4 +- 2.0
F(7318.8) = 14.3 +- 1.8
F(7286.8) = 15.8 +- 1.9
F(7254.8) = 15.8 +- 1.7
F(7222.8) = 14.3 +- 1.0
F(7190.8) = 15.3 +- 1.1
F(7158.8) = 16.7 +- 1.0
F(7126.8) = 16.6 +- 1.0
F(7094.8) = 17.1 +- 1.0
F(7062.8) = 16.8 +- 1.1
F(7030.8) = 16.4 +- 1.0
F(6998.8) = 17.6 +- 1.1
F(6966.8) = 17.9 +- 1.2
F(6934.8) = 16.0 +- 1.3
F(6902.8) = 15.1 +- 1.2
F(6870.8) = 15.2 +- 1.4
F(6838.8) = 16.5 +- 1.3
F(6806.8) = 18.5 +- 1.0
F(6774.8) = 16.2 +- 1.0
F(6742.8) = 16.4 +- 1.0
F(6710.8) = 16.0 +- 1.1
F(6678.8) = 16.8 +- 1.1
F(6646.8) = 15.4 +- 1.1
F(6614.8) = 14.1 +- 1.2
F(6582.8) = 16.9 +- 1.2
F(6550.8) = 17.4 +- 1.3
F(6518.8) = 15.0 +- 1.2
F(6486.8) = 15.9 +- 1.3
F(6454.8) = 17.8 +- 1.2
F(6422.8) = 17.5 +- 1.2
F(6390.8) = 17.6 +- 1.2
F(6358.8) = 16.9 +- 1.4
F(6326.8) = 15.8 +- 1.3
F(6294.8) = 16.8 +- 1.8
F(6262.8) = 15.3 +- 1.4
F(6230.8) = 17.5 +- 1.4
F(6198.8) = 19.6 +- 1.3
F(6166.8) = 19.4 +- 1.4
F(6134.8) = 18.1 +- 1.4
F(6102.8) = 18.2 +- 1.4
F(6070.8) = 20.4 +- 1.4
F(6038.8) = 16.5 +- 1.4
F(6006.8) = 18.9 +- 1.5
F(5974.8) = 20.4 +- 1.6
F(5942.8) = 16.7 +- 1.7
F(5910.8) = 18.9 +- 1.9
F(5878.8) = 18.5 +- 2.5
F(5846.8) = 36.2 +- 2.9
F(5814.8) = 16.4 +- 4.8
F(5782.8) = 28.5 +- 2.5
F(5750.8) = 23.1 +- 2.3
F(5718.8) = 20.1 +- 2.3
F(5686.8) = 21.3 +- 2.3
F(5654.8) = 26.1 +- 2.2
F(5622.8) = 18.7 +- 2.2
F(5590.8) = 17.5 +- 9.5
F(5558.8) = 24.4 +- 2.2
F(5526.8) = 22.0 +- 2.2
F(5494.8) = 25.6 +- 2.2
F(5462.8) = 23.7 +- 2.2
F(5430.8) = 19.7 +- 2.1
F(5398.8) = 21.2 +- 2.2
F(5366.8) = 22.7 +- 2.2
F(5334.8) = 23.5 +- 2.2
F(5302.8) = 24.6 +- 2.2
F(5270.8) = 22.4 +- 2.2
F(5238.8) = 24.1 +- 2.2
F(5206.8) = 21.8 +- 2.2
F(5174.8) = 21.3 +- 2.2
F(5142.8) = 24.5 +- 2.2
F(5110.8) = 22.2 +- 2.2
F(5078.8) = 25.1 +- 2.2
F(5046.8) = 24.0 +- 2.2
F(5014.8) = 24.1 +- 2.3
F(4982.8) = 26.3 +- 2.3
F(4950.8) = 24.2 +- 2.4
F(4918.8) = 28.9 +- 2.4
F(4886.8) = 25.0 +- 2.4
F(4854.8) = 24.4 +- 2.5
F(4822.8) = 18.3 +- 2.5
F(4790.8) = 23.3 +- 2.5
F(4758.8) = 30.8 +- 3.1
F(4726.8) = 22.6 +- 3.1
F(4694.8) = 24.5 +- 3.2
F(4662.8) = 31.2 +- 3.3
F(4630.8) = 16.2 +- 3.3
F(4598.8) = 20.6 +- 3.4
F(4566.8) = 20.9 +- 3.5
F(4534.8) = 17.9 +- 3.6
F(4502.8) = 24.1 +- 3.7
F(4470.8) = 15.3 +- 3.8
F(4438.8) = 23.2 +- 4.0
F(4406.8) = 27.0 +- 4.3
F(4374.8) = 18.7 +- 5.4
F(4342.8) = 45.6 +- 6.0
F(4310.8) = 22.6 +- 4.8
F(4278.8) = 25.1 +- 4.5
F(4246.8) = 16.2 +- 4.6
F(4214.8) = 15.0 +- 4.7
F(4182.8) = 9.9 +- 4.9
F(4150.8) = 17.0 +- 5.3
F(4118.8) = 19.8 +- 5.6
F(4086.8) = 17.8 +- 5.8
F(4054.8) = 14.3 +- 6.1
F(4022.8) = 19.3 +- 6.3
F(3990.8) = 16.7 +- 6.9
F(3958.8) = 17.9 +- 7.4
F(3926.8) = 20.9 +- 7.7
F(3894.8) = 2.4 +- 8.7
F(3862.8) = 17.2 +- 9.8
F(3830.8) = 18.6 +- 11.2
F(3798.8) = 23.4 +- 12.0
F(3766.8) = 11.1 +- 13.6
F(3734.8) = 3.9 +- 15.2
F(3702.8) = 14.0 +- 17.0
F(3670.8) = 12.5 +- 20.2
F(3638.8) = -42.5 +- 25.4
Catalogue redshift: 0.17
